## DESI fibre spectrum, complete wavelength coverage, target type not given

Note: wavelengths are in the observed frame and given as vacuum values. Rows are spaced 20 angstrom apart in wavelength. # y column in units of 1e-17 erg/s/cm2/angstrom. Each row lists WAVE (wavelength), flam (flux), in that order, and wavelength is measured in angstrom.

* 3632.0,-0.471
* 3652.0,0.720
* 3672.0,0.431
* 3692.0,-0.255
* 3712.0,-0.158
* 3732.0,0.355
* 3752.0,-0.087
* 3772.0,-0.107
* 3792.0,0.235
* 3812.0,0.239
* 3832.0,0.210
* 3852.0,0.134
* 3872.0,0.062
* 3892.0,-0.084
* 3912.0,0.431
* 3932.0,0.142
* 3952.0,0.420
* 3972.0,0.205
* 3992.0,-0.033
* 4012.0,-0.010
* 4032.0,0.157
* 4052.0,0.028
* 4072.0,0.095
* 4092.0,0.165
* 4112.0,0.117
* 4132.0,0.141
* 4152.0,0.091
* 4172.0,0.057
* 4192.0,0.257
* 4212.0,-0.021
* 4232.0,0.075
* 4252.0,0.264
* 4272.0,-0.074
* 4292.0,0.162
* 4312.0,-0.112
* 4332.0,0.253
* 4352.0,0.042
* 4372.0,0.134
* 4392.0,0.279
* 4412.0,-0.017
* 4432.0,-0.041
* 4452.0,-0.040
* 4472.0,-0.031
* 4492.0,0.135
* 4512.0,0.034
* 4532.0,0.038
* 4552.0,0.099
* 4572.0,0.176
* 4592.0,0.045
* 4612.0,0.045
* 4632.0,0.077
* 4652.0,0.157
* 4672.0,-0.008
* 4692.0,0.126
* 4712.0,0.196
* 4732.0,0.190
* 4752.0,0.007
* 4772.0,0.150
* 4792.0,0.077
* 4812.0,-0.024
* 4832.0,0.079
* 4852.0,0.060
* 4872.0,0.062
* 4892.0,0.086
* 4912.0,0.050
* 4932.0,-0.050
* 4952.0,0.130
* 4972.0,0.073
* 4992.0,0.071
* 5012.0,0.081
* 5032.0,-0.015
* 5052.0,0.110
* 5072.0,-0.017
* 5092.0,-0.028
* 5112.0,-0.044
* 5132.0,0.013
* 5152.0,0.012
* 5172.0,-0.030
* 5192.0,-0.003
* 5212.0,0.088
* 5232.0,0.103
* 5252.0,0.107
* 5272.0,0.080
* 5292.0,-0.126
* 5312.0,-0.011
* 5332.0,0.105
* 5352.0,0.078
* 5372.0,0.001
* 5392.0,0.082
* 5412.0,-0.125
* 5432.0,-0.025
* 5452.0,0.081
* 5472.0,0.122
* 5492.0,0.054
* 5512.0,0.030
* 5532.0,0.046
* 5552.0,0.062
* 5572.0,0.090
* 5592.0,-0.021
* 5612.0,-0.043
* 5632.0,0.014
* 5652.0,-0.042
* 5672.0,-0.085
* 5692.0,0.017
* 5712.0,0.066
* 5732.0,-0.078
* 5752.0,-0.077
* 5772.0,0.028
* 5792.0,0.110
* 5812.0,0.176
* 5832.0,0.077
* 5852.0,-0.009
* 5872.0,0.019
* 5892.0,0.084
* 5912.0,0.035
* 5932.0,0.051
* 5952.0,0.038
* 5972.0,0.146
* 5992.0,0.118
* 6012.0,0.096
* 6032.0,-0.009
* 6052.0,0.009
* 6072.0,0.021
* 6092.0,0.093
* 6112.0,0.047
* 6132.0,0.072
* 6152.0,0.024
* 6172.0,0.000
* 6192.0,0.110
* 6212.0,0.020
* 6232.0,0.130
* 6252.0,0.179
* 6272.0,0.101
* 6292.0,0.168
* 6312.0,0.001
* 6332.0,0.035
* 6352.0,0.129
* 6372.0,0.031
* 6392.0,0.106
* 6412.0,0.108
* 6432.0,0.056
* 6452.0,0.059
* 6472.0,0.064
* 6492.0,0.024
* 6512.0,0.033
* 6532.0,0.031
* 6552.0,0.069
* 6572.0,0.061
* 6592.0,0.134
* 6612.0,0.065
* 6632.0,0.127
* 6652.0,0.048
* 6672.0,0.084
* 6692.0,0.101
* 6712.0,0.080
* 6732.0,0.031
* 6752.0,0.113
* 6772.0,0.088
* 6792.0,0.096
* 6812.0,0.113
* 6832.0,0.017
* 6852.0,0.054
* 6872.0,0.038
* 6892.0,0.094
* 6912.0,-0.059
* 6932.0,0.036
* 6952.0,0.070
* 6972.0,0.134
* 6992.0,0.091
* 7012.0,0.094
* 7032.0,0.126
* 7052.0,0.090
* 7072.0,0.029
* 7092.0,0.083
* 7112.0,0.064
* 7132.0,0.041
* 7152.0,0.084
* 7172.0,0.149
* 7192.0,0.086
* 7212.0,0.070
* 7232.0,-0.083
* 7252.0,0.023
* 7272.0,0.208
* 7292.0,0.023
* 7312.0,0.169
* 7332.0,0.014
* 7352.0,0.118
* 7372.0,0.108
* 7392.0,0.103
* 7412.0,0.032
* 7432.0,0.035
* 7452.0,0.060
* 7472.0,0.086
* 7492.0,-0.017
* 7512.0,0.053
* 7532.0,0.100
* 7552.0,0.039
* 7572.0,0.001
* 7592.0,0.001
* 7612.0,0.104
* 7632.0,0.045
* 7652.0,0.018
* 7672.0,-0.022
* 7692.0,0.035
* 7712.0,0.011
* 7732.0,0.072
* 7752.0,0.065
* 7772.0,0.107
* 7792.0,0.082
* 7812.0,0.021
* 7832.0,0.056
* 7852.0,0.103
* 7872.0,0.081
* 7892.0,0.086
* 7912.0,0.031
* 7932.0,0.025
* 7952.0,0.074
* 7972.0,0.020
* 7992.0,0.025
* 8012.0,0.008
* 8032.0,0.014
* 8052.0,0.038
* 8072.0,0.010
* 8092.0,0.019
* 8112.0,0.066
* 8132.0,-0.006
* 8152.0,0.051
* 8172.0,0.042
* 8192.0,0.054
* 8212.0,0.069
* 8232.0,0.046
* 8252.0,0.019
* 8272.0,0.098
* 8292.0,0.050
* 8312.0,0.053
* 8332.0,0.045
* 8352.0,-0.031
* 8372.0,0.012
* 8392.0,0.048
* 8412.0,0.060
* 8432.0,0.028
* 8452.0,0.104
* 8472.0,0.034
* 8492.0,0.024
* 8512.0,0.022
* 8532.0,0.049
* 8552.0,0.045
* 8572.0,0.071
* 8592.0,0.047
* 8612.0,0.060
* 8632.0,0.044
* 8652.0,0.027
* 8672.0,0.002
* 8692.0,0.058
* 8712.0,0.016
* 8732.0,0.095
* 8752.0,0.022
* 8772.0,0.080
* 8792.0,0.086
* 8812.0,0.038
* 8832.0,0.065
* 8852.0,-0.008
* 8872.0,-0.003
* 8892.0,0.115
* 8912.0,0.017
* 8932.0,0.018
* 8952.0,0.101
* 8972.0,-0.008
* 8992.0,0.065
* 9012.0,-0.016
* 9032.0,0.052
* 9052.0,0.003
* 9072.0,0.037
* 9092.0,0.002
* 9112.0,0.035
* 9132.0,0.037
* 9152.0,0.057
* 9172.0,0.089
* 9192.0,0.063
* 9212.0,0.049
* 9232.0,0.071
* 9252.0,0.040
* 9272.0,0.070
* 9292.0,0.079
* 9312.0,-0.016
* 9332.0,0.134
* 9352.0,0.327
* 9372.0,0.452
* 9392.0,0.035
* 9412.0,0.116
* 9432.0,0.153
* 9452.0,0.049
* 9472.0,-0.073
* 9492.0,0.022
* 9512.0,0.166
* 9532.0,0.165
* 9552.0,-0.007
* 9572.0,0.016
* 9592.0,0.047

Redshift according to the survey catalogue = 1.51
